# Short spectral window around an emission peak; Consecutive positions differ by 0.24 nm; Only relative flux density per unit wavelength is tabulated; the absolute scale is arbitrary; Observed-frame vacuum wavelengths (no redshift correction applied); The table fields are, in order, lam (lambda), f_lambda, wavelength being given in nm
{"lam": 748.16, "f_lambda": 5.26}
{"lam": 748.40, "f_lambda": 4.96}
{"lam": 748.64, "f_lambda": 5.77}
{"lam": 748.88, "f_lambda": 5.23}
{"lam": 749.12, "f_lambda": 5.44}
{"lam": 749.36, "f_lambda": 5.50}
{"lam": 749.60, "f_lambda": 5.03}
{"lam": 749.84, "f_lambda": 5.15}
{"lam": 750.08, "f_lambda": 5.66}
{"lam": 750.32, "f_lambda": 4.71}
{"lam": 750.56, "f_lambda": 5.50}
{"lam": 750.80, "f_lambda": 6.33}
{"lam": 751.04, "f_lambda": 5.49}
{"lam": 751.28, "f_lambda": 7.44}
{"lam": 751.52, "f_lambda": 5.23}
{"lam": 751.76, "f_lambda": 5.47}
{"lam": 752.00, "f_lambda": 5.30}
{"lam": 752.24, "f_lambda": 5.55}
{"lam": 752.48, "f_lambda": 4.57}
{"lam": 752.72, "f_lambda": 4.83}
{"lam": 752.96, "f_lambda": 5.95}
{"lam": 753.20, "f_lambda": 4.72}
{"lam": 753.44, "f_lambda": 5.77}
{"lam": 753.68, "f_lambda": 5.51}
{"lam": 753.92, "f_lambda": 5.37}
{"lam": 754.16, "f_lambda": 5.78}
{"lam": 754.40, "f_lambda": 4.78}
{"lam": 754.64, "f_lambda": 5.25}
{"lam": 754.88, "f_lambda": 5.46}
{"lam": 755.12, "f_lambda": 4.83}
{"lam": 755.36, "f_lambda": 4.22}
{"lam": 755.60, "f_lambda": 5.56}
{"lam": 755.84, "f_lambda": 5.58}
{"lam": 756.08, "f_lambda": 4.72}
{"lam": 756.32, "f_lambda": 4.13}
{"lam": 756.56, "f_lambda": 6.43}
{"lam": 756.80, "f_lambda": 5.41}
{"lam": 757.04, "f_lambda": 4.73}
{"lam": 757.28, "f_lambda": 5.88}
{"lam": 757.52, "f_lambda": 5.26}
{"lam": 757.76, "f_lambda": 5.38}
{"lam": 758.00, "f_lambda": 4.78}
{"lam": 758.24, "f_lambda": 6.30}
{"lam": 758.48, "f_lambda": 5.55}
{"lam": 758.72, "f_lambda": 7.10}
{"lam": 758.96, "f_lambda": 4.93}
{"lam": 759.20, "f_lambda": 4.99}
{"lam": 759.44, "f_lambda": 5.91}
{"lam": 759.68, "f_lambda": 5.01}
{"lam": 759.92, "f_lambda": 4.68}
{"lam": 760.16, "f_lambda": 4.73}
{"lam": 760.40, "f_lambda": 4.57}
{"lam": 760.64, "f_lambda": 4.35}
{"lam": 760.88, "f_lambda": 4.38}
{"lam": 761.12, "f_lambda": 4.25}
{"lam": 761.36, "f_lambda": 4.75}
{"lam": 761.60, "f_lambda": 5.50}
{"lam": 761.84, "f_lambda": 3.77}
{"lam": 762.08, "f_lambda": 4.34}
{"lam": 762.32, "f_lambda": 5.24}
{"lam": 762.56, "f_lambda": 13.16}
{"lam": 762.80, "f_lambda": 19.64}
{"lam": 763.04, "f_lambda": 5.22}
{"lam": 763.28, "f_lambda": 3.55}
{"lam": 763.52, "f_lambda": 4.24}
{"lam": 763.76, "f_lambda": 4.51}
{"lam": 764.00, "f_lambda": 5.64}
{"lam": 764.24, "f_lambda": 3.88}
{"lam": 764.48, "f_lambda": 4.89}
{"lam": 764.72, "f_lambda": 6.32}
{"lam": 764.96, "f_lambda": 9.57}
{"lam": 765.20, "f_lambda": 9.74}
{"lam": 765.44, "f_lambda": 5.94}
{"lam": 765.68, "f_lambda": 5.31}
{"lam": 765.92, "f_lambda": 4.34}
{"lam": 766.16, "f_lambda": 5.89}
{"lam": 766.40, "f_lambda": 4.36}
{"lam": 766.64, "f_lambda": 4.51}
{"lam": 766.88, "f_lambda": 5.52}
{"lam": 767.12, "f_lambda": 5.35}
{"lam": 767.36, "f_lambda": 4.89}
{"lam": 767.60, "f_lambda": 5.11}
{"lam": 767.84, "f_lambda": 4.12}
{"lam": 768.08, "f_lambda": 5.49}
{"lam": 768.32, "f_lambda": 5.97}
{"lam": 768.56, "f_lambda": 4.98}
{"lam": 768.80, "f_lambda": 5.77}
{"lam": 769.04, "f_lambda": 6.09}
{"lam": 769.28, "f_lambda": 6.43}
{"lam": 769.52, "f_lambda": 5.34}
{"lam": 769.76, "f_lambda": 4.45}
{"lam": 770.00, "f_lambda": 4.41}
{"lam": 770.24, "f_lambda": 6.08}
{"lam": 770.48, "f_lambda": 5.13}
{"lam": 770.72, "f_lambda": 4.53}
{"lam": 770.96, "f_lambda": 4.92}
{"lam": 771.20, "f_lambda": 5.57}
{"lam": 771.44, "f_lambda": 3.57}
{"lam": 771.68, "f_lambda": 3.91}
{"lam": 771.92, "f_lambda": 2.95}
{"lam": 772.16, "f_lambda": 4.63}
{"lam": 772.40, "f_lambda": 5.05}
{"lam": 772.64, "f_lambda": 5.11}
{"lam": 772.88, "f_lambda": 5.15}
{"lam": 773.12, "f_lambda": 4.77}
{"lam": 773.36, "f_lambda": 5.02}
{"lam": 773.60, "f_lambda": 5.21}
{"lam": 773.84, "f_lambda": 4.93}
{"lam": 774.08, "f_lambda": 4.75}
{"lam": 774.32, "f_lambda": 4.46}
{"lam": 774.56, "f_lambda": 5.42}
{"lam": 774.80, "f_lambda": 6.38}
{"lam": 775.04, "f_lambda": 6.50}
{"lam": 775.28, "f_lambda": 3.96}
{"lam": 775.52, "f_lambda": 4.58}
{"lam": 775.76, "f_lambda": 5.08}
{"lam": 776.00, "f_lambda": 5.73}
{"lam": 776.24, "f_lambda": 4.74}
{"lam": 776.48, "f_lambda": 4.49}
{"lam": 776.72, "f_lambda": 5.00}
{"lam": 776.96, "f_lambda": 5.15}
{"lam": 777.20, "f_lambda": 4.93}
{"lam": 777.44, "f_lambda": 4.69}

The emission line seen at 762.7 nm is H-alpha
